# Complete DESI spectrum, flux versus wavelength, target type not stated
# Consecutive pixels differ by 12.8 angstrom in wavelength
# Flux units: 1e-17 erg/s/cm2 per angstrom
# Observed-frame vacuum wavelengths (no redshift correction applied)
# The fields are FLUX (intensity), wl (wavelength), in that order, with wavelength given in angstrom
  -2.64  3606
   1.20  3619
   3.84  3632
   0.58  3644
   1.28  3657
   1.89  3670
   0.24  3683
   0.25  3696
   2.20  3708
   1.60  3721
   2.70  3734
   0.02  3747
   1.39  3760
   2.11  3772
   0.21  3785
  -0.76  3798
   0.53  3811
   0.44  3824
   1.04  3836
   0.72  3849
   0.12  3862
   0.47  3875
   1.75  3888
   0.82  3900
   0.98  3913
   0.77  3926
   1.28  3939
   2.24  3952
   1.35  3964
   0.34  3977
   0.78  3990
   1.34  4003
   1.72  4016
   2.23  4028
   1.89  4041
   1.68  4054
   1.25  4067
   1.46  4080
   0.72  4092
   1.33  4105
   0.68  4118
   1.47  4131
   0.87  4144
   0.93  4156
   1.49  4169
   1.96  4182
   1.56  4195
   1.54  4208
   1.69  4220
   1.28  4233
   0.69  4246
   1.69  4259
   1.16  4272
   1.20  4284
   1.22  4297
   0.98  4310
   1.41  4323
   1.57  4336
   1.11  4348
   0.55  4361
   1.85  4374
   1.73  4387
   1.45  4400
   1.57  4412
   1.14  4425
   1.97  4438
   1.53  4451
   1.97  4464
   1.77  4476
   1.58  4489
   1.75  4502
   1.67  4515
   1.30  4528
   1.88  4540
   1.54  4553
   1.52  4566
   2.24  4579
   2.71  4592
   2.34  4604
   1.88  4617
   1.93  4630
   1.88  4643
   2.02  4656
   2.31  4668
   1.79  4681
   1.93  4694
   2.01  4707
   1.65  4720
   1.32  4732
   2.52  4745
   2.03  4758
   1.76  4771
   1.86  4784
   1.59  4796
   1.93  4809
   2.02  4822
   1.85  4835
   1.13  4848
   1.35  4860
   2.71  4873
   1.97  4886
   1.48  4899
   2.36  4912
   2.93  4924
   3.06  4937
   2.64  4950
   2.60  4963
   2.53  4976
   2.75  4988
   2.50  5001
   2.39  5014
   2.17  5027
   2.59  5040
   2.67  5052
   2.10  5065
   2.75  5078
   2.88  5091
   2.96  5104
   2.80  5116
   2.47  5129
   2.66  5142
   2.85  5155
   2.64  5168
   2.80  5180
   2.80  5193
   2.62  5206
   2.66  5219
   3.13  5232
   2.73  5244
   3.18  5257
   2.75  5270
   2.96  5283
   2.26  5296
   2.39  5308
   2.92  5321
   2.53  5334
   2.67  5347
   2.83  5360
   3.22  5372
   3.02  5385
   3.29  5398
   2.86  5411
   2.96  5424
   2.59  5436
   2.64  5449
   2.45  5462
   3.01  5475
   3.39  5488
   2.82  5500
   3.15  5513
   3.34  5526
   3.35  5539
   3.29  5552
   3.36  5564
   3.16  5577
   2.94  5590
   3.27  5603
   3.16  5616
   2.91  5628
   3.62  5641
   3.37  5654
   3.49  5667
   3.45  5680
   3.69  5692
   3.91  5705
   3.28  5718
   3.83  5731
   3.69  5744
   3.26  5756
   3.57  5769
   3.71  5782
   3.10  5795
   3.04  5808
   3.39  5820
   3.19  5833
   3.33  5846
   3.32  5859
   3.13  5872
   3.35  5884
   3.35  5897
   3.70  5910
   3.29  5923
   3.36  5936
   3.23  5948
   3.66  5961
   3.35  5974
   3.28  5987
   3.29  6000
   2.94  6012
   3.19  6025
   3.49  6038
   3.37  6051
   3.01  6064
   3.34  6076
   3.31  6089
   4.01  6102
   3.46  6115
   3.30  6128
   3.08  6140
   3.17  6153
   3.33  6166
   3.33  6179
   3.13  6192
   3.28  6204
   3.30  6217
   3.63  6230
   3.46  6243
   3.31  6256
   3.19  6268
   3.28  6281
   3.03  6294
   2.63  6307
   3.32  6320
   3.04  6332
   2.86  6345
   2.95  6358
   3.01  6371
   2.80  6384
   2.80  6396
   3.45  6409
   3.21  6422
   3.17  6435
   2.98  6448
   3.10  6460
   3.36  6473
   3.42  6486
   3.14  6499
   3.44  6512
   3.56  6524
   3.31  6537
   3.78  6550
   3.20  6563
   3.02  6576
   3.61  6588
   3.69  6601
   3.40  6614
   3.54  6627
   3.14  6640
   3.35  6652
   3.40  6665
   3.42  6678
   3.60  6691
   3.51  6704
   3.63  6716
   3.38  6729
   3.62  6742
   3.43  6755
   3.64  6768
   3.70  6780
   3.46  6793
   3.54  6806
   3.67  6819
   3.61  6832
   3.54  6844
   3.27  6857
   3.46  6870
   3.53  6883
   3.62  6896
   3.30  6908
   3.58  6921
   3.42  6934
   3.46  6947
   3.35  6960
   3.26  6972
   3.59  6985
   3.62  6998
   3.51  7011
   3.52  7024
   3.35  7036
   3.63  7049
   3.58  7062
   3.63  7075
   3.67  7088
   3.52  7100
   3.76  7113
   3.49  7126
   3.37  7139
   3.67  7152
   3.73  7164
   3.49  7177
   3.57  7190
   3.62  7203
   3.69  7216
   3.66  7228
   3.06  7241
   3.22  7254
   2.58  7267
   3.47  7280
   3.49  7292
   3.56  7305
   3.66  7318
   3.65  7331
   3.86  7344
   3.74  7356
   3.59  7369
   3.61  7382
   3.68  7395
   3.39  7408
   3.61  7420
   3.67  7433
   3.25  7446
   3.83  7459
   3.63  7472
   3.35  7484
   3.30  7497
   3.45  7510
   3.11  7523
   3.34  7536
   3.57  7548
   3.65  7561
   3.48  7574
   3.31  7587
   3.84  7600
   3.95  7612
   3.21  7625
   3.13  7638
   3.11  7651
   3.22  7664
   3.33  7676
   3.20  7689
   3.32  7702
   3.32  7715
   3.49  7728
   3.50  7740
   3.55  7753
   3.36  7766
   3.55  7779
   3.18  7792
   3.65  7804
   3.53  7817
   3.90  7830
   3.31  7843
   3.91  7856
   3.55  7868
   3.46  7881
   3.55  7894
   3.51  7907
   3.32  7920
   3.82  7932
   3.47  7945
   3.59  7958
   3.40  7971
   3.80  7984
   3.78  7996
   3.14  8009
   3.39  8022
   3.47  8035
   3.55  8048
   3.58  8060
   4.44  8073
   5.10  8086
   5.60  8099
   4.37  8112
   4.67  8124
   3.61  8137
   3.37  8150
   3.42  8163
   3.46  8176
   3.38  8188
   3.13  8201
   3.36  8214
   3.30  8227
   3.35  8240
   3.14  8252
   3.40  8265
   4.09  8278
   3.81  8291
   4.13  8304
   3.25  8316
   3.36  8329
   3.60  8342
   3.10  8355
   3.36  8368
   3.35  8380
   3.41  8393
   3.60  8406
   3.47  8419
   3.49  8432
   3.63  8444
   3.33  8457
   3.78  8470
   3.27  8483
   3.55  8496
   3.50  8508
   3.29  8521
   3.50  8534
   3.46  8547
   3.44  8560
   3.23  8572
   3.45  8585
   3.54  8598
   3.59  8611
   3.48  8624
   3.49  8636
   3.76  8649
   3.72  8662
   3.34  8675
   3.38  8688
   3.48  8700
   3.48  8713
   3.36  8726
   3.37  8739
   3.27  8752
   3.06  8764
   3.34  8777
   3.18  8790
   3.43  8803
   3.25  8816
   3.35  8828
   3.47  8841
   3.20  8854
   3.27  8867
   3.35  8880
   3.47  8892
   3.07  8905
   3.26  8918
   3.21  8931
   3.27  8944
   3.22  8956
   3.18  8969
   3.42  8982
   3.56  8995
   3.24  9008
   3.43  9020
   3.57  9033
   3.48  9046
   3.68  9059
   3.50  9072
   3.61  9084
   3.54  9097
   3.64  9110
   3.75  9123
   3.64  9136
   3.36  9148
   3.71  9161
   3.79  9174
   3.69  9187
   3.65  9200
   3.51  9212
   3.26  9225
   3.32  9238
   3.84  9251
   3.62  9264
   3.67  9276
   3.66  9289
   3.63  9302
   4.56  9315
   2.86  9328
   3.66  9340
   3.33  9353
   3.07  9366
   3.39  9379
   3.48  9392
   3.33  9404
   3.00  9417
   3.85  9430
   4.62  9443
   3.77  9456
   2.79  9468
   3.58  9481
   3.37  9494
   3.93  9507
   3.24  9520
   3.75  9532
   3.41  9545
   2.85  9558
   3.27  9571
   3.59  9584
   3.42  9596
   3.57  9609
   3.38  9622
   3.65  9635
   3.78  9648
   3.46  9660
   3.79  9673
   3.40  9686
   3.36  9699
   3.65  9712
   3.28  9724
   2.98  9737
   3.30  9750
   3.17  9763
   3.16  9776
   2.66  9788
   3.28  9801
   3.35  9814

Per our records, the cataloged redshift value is 0.23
